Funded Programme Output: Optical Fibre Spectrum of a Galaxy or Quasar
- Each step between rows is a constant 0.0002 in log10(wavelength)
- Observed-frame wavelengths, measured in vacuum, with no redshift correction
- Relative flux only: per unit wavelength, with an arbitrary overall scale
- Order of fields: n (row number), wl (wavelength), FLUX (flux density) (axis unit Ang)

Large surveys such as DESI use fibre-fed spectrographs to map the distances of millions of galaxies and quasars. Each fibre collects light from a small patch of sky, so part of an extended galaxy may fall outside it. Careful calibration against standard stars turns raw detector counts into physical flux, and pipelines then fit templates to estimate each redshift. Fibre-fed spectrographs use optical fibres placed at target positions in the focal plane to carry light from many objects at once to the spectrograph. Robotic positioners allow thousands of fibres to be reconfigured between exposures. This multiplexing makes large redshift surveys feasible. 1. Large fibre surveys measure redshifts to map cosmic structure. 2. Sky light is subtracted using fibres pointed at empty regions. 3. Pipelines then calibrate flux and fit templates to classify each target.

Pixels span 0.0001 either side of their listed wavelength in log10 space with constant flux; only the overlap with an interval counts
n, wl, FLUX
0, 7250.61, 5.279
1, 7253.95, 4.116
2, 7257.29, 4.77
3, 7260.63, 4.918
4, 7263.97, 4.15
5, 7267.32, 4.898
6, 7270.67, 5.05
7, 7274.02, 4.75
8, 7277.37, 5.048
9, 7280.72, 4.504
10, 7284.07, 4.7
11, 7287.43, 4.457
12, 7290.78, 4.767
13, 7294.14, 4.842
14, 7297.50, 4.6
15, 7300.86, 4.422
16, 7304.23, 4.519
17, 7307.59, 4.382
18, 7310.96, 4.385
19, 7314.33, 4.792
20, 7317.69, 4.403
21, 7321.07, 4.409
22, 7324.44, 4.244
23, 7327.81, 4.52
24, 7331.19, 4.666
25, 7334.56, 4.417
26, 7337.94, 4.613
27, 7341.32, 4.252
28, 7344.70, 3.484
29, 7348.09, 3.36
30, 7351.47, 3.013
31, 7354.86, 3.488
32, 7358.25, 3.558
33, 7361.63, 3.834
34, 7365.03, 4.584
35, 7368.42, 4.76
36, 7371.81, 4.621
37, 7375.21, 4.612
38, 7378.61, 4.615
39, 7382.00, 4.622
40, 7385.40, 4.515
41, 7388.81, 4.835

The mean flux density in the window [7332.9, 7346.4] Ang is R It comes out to 4.19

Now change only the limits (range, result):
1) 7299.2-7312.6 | 4.42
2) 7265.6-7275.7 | 4.89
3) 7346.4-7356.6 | 3.29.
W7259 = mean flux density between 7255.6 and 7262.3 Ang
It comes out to 4.85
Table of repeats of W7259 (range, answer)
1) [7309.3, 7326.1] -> 4.45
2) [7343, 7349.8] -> 3.42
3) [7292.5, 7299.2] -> 4.72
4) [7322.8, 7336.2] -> 4.46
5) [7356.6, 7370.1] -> 4.19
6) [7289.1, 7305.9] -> 4.63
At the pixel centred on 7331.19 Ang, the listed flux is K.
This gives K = 4.666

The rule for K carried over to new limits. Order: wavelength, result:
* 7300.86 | 4.422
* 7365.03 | 4.584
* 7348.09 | 3.36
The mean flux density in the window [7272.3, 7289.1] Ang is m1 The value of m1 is 4.69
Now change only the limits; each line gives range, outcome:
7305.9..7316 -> 4.52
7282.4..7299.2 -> 4.67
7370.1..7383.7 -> 4.62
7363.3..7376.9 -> 4.64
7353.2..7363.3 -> 3.63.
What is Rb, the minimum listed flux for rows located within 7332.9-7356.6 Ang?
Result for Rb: 3.013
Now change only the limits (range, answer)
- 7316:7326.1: 4.244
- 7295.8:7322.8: 4.382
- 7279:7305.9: 4.422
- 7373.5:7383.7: 4.612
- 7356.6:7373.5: 3.558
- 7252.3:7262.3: 4.116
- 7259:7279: 4.15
